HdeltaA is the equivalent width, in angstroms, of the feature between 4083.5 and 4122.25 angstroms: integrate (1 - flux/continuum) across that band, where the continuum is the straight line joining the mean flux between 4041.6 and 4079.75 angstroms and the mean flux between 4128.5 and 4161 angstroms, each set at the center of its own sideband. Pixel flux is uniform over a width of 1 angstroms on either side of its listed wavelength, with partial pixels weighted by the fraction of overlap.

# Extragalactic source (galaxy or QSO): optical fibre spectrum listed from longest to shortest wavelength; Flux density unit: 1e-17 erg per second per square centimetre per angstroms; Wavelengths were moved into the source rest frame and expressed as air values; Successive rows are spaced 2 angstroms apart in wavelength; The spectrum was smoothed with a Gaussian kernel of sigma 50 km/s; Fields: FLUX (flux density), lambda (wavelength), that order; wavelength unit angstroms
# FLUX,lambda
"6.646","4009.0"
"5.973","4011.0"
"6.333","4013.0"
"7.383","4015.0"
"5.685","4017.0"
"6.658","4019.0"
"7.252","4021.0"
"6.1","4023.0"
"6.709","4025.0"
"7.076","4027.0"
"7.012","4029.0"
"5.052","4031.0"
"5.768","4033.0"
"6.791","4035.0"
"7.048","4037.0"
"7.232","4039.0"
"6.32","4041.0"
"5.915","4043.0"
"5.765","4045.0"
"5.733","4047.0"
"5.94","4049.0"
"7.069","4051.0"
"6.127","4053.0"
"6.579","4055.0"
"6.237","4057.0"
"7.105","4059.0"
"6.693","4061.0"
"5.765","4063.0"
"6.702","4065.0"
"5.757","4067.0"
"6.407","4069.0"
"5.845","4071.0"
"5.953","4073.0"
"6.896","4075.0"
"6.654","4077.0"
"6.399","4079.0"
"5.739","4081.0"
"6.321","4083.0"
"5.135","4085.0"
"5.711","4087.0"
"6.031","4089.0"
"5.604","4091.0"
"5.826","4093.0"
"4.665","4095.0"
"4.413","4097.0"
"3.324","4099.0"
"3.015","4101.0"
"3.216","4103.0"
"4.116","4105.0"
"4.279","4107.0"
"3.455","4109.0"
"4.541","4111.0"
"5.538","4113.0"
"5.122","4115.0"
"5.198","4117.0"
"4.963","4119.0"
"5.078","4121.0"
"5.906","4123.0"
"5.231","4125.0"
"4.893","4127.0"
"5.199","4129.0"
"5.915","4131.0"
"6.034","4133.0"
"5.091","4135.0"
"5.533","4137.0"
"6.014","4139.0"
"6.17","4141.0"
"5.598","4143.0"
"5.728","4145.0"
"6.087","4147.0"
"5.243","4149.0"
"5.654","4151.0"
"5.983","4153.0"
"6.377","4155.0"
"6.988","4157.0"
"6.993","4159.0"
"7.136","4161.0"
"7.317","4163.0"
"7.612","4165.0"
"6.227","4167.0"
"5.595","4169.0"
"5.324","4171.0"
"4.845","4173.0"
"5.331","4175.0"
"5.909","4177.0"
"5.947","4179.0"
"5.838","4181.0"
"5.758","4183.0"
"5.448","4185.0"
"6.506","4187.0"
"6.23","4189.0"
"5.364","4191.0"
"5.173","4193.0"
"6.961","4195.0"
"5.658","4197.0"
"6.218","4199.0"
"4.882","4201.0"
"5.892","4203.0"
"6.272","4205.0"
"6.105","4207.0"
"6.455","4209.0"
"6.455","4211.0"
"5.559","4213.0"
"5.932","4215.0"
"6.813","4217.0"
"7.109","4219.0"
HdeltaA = 8.9 angstroms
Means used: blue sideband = 6.29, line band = 4.73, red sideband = 5.96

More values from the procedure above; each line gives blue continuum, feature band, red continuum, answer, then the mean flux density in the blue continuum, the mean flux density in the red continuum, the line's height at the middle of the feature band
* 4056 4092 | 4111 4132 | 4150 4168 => 3.9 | 6.16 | 6.7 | 6.46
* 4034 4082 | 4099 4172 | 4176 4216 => 7.5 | 6.36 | 5.93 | 6.12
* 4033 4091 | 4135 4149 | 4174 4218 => 0.7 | 6.26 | 5.94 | 6.07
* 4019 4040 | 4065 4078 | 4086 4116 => -2.1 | 6.61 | 4.59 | 5.42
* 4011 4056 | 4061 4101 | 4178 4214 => 3.7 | 6.42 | 5.93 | 6.28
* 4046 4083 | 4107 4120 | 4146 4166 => 3.4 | 6.31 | 6.54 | 6.43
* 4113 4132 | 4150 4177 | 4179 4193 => -3.0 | 5.29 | 5.81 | 5.63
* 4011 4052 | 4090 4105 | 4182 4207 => 4.7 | 6.43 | 5.87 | 6.2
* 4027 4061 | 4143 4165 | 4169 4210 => -1.6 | 6.39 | 5.8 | 5.94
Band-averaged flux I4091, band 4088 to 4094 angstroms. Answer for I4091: 5.82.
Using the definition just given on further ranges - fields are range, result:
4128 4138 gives 5.55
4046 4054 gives 6.22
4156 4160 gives 6.99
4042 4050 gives 5.84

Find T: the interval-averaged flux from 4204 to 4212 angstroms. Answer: 6.32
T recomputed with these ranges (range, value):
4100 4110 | 3.62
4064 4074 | 6.13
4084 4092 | 5.62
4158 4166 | 7.26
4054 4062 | 6.65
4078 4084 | 6.15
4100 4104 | 3.12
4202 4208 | 6.09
